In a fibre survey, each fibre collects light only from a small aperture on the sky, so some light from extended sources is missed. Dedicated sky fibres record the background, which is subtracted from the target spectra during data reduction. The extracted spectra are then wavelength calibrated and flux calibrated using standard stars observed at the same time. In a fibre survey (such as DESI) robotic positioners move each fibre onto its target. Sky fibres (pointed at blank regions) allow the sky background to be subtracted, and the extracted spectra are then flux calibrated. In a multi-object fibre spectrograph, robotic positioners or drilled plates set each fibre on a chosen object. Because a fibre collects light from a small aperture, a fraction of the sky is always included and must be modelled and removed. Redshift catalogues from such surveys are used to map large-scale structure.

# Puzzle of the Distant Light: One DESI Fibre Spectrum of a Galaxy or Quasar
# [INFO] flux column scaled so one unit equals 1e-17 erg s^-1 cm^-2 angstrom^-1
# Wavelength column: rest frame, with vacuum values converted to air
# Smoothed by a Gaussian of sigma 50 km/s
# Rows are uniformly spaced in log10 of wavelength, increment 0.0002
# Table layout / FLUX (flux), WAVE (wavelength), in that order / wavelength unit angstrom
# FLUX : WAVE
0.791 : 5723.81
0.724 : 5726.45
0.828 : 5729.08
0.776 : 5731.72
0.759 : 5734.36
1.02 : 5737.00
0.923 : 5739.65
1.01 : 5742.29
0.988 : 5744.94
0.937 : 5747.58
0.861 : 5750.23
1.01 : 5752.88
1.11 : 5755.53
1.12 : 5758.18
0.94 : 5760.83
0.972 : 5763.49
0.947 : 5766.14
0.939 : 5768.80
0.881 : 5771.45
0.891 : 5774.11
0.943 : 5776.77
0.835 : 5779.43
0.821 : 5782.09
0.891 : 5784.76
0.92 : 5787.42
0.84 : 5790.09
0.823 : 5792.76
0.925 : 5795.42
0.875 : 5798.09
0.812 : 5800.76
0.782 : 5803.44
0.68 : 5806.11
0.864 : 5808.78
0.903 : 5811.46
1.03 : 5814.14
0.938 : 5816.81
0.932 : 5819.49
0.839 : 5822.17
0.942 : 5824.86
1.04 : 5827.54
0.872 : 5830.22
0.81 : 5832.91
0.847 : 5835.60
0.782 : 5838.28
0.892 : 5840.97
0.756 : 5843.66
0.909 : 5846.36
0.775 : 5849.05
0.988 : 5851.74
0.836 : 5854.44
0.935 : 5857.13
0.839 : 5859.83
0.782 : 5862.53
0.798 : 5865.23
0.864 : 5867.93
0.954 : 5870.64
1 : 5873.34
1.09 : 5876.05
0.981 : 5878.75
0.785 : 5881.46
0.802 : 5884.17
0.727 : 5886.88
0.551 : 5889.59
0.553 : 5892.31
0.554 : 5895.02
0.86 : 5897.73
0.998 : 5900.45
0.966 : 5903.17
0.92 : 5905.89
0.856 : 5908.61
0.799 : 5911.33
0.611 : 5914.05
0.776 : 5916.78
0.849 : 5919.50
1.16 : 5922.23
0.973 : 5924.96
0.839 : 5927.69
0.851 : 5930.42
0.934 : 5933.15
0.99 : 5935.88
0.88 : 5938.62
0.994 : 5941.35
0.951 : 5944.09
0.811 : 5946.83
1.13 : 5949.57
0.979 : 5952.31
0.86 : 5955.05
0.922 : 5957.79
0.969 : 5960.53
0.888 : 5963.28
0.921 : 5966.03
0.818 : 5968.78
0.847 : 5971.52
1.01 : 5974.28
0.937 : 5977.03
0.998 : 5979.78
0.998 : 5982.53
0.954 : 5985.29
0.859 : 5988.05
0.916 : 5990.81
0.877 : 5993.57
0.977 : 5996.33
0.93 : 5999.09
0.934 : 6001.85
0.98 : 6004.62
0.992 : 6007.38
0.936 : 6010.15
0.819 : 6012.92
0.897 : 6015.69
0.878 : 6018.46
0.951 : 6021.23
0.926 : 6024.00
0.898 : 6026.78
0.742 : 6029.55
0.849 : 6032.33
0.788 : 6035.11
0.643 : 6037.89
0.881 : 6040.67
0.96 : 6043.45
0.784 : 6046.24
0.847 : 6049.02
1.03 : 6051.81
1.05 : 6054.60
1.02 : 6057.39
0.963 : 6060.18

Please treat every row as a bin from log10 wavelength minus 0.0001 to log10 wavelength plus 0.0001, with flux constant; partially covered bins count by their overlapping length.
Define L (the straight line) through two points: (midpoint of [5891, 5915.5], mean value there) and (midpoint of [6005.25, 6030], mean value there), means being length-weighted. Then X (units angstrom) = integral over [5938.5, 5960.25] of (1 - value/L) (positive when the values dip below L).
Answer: -2.86 angstrom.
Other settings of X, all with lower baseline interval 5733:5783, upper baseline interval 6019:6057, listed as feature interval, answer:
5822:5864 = 2.6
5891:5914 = 2.7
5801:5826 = 1.5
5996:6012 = -1.2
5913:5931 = 0.7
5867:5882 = -0.7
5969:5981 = -0.6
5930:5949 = -0.6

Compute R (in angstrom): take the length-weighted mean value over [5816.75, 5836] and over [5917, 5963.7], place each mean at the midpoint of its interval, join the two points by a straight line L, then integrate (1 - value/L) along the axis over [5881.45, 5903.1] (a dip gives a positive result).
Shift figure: 4.3 angstrom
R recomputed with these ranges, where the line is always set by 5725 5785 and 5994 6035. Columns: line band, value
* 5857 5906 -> 4.1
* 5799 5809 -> 1.5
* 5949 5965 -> -0.7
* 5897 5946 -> 0.5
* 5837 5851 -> 1.3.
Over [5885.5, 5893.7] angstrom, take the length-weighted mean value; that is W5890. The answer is 0.611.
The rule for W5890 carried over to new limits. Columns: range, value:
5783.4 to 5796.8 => 0.88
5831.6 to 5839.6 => 0.814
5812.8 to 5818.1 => 0.986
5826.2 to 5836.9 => 0.892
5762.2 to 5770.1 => 0.953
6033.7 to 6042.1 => 0.772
